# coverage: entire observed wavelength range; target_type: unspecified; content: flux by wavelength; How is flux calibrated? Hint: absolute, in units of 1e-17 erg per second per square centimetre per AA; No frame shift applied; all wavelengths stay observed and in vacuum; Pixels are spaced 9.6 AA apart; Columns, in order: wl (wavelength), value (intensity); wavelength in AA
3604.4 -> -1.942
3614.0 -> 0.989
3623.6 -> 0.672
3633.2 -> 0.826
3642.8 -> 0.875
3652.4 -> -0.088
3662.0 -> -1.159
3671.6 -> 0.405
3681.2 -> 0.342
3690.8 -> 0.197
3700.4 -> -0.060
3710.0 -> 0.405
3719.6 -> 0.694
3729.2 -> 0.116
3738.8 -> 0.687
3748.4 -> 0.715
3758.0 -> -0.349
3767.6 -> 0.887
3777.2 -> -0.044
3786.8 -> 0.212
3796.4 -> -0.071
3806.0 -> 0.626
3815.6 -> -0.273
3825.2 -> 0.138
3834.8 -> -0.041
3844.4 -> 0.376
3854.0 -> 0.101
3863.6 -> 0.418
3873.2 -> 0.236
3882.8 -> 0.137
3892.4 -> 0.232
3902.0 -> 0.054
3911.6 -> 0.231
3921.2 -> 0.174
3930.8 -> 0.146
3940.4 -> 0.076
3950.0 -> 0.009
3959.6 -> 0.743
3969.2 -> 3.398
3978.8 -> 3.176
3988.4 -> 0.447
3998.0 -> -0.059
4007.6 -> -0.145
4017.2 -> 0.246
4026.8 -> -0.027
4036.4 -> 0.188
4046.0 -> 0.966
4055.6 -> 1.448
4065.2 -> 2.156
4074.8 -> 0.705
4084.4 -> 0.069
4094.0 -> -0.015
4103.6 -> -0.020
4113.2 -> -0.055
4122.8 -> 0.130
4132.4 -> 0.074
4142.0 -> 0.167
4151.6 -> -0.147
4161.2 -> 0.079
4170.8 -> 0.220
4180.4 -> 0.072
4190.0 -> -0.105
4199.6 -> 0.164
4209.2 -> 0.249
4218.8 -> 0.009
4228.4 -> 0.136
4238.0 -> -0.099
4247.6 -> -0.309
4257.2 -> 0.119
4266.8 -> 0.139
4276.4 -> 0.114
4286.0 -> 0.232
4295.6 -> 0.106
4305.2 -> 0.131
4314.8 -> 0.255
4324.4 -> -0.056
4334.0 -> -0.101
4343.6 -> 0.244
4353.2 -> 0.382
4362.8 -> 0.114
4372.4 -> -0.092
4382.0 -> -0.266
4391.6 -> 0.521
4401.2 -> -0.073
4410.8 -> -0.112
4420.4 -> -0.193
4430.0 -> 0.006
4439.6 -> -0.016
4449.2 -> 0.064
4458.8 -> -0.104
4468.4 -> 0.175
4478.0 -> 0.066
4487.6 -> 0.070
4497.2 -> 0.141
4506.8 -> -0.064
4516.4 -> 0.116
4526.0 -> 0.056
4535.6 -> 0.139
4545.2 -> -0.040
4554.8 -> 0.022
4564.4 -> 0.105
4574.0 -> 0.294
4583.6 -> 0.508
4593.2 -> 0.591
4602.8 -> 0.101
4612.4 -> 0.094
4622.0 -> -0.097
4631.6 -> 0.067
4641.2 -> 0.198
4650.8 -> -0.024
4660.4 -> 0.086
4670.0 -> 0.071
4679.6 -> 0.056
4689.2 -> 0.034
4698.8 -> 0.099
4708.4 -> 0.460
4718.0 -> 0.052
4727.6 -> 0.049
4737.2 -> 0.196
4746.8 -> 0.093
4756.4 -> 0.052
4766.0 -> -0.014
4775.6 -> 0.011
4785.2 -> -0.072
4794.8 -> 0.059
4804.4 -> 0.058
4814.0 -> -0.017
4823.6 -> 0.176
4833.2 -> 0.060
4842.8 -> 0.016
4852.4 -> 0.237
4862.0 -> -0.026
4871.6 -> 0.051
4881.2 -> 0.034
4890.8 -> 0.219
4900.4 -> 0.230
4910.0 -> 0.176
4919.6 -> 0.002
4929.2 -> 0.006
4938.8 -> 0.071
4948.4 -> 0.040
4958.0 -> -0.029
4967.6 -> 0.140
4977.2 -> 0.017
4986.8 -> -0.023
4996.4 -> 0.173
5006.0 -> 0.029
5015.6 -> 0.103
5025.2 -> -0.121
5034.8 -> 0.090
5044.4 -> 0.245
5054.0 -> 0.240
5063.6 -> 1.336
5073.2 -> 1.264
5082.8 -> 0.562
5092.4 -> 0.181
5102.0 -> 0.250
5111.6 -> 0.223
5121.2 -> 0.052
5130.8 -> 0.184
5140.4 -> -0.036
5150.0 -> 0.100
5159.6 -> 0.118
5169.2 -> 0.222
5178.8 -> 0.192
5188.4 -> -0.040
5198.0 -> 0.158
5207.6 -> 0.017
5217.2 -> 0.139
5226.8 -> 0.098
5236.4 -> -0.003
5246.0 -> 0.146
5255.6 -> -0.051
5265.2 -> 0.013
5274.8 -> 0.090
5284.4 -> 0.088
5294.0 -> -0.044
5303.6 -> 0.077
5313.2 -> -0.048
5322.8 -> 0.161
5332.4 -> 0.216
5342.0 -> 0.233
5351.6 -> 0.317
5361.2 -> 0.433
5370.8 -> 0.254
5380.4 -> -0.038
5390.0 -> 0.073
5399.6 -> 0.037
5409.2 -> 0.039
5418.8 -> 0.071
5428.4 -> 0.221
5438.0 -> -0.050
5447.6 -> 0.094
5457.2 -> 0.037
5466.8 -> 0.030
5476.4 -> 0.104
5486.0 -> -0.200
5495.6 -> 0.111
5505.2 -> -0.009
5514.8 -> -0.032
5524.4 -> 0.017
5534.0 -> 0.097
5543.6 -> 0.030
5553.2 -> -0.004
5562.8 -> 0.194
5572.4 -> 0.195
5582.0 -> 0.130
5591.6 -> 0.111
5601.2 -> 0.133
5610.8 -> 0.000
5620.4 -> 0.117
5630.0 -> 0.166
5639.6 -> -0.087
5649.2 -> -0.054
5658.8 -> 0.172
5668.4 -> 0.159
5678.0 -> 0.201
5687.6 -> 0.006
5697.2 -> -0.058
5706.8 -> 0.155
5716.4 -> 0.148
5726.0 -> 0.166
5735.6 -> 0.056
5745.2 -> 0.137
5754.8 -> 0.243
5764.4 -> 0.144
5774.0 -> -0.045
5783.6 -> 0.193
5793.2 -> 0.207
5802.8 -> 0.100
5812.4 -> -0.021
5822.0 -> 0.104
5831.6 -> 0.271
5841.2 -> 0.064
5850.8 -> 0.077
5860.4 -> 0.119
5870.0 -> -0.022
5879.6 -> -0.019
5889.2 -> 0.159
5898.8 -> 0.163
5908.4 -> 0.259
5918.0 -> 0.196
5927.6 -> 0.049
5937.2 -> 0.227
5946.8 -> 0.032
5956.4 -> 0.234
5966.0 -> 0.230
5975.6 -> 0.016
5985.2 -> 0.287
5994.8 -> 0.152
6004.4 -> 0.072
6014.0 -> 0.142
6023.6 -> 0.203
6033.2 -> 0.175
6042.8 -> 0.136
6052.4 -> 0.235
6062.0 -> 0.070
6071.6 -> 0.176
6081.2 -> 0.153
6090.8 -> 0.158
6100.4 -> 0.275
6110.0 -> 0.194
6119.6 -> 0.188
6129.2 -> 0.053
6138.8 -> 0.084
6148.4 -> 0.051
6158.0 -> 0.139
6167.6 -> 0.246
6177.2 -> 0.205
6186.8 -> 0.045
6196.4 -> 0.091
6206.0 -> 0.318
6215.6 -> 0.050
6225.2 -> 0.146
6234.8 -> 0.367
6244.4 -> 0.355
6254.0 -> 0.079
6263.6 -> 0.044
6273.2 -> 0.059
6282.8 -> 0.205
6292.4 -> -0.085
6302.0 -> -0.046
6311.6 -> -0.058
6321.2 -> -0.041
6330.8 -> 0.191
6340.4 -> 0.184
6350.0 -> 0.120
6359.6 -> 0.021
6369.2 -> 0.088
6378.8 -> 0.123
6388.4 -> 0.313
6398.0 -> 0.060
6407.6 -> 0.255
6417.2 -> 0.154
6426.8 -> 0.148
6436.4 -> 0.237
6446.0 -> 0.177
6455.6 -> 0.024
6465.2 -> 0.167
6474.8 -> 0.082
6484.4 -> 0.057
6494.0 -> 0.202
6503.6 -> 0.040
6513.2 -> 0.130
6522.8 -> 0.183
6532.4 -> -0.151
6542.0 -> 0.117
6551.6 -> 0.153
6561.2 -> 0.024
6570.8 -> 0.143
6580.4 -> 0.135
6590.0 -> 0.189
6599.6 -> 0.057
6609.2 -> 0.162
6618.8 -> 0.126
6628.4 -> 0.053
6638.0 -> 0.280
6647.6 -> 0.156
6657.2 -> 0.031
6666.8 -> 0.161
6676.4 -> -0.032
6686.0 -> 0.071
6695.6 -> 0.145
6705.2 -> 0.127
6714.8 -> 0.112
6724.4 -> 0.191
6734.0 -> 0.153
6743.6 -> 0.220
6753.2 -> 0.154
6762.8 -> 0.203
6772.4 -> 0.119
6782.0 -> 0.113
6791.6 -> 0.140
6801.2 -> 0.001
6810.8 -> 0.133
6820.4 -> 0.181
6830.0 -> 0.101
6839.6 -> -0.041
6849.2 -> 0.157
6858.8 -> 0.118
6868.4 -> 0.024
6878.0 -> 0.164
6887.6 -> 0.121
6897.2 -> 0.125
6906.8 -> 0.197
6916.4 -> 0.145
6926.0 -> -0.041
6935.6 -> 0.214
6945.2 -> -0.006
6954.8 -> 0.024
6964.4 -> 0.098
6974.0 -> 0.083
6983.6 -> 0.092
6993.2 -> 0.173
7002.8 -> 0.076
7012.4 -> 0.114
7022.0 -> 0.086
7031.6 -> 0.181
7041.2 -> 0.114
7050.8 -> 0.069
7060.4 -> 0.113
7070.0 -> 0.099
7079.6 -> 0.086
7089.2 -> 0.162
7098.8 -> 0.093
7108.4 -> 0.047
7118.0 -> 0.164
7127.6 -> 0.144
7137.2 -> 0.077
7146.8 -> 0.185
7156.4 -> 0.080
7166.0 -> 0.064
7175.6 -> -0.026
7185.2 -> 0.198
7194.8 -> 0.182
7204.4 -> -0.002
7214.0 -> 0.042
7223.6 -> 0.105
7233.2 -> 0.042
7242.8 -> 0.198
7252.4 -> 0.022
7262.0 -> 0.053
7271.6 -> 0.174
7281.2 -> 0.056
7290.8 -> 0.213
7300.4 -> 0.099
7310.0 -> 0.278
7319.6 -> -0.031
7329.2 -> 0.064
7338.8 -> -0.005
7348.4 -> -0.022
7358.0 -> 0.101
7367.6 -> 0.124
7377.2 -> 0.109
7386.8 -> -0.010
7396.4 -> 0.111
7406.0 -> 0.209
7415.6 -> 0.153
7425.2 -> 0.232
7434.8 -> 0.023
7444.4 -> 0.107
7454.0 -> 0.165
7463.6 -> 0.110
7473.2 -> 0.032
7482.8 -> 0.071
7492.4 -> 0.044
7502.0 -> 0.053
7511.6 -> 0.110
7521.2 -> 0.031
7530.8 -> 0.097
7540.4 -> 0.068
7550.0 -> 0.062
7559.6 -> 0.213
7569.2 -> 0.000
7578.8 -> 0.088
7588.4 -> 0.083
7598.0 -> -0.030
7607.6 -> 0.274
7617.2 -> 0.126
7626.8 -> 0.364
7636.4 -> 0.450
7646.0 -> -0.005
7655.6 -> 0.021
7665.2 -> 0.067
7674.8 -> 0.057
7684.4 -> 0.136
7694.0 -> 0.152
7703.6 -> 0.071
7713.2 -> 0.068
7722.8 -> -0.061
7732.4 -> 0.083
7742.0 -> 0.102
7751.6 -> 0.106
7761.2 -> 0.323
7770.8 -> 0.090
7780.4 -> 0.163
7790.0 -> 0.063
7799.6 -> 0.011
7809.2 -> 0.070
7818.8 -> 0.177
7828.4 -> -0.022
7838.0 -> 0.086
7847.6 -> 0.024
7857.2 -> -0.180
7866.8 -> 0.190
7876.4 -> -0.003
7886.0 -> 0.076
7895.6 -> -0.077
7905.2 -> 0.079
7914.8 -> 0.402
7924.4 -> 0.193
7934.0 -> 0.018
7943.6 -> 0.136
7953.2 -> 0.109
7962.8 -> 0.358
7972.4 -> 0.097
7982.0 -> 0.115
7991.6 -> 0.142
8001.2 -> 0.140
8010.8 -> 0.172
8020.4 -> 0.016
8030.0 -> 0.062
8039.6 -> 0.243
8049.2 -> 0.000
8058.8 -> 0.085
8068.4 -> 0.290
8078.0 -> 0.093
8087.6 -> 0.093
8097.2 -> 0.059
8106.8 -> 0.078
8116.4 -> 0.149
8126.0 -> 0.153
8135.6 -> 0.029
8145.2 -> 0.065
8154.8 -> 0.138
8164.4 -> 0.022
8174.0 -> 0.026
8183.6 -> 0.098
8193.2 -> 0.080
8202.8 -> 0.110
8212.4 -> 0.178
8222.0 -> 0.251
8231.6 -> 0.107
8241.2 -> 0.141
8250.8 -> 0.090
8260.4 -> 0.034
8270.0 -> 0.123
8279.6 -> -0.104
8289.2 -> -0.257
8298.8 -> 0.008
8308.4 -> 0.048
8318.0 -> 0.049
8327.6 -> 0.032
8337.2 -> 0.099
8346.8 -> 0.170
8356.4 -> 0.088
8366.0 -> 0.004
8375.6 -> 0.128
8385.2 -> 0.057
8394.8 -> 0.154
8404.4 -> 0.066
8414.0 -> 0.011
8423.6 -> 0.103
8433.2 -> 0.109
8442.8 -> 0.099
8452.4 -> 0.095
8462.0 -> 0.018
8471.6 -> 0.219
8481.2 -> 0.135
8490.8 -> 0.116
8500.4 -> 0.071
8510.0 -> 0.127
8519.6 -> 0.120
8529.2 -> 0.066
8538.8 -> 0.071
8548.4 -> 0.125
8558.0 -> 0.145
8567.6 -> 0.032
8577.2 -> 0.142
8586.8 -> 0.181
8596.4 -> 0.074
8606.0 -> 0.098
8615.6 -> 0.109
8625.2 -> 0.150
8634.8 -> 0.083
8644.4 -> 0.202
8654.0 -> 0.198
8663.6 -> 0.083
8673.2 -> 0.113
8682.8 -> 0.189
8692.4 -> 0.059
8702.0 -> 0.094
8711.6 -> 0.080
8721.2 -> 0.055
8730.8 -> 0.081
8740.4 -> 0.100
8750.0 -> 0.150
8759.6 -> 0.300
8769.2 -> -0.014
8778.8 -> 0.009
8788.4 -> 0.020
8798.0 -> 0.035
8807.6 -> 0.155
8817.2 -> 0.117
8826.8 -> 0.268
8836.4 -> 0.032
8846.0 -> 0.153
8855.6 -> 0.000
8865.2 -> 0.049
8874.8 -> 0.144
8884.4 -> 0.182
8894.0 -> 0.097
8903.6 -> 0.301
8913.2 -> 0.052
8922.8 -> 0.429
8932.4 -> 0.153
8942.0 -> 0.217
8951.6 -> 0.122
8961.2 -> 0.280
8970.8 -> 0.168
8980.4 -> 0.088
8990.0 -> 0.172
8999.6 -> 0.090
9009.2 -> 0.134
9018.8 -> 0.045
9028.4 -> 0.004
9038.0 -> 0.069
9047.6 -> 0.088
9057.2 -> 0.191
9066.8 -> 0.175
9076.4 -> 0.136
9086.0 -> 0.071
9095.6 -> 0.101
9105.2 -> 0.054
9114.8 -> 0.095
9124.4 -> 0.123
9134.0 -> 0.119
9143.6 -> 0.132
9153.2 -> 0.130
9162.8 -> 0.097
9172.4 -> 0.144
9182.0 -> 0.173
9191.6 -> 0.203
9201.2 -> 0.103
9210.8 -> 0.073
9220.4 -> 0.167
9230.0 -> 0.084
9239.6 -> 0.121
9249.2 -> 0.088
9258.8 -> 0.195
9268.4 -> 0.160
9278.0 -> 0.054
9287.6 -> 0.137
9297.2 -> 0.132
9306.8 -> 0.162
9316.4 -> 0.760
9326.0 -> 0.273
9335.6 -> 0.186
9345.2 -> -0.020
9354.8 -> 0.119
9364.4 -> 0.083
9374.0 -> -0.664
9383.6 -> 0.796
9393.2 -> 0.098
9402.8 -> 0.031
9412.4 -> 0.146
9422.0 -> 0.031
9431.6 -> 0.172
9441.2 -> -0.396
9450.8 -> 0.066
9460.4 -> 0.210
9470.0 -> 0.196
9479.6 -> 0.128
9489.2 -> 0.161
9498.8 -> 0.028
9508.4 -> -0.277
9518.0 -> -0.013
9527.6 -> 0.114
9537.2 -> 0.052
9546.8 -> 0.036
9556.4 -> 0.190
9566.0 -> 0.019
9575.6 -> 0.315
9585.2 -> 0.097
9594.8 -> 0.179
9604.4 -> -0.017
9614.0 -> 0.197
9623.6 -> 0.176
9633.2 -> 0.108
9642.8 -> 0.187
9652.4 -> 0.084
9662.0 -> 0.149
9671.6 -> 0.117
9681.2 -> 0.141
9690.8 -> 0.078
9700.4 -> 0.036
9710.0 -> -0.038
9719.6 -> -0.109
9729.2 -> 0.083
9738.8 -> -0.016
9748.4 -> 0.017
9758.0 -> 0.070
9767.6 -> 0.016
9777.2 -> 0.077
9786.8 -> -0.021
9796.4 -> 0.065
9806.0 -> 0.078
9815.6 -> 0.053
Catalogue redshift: 2.271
